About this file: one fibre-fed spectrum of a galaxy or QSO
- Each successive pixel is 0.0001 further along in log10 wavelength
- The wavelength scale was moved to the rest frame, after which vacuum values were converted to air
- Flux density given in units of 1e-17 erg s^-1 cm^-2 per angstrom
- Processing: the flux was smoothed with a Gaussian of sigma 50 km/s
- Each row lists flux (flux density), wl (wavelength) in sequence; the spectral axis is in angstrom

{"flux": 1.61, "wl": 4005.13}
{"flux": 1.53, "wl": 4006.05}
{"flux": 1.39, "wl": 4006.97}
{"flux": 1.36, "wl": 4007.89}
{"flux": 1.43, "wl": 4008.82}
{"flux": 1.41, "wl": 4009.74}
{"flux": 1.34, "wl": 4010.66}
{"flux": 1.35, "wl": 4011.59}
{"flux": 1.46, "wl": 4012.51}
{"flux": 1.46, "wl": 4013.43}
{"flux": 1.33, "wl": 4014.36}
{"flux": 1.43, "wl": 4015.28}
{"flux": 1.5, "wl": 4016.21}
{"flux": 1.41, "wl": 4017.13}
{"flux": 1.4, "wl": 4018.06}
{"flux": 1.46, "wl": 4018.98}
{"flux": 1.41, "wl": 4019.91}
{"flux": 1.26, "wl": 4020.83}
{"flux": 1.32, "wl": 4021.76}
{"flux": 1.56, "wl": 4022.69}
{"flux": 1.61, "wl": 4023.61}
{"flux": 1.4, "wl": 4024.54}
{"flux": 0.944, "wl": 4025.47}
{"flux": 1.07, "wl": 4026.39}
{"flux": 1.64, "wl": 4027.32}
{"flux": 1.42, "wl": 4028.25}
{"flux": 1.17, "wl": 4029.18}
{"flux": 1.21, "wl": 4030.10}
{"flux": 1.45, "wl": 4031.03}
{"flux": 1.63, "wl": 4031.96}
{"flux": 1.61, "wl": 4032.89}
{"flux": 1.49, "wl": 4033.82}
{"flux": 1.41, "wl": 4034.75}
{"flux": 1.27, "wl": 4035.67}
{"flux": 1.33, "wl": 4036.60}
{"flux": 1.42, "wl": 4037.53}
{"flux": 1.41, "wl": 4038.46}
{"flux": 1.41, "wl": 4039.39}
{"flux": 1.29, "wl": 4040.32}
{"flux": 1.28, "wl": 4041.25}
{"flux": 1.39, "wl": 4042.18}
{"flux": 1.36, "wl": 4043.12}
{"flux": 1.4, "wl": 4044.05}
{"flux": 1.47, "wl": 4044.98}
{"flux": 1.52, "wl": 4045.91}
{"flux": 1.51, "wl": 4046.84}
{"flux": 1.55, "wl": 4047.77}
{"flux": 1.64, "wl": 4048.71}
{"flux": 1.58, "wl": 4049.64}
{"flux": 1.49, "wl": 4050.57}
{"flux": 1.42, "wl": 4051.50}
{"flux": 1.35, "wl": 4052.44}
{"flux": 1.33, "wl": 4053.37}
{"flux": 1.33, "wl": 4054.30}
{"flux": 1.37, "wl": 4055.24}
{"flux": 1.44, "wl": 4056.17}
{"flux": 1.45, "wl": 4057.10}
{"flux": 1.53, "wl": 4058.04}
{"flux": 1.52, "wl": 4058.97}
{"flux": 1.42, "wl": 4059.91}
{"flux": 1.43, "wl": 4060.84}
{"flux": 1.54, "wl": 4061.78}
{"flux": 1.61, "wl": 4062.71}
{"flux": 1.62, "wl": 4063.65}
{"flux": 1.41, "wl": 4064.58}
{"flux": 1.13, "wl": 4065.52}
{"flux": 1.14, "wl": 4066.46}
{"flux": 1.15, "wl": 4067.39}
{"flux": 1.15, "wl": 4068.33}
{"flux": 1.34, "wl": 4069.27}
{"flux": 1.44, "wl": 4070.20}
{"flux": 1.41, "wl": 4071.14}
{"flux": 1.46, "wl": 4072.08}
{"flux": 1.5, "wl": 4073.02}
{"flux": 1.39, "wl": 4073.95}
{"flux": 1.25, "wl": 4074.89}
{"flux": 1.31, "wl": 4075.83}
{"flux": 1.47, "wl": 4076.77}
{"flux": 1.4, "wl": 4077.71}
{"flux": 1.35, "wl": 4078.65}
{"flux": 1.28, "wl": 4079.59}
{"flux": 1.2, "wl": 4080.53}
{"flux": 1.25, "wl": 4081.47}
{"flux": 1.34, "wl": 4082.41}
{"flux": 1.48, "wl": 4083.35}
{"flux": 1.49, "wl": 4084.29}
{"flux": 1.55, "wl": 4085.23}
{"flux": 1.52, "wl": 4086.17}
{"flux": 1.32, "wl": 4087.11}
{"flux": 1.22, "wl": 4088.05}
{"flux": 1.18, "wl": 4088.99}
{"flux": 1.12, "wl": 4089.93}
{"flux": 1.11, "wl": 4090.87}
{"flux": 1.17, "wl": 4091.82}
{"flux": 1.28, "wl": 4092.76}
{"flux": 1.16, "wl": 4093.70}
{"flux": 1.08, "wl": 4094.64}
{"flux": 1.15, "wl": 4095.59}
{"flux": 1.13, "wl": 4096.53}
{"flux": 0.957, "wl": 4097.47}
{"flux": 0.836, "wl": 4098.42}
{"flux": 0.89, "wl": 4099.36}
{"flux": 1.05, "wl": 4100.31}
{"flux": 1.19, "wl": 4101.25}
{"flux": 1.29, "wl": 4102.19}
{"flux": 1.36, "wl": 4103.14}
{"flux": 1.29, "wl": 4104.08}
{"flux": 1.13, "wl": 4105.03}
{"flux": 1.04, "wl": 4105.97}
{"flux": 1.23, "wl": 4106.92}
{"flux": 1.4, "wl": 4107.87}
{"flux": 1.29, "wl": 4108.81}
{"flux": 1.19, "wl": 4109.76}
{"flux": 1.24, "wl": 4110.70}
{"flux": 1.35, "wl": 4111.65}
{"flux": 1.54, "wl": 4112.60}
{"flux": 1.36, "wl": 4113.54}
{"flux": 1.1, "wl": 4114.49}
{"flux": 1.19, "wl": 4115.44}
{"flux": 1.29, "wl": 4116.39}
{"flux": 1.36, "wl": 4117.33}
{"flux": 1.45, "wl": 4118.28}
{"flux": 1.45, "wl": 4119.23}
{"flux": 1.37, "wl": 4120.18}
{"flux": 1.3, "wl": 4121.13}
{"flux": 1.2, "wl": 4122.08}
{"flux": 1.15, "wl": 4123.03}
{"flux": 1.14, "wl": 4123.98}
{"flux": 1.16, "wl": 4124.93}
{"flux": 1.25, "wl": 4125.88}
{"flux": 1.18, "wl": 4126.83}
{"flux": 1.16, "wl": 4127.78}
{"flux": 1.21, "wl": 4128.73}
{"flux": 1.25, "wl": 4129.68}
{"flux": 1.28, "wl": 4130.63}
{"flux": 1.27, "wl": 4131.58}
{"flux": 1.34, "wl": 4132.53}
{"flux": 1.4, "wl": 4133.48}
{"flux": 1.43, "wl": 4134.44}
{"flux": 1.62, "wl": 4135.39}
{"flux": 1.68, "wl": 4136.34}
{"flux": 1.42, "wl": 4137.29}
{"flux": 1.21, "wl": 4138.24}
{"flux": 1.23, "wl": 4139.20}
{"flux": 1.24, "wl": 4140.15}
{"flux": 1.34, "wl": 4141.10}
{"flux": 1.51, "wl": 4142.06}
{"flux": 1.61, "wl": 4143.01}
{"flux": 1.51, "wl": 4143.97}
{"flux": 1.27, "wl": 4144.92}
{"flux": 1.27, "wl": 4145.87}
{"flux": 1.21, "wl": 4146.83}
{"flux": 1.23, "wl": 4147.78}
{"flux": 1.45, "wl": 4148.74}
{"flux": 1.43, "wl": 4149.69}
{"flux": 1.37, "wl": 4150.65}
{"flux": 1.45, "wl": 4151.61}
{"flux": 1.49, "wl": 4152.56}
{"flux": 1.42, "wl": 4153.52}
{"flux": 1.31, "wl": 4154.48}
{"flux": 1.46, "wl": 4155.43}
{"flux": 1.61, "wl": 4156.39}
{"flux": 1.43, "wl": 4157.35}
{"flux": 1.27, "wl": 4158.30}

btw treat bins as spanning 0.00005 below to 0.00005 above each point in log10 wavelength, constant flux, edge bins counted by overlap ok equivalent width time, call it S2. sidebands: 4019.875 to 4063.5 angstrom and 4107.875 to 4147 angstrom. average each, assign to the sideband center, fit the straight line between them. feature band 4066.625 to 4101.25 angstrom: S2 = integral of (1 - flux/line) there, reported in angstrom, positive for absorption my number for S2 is 2.9 angstrom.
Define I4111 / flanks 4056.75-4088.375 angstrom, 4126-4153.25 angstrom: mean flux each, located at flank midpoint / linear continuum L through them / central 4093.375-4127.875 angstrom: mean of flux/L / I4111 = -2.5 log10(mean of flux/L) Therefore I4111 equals 0.13 mag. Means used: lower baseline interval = 1.38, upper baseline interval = 1.36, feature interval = 1.21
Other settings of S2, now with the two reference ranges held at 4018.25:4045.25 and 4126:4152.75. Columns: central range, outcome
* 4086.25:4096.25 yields 1.3 angstrom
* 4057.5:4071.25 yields -0.1 angstrom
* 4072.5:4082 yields 0.2 angstrom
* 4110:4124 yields 0.6 angstrom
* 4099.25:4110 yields 1.2 angstrom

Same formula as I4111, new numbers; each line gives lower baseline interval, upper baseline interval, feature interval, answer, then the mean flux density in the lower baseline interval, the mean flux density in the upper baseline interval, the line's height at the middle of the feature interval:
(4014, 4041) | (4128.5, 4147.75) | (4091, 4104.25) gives 0.215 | 1.39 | 1.36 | 1.37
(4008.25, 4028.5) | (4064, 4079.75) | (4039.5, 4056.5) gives -0.055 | 1.39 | 1.33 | 1.36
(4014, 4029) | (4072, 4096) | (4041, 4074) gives -0.064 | 1.38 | 1.31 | 1.34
